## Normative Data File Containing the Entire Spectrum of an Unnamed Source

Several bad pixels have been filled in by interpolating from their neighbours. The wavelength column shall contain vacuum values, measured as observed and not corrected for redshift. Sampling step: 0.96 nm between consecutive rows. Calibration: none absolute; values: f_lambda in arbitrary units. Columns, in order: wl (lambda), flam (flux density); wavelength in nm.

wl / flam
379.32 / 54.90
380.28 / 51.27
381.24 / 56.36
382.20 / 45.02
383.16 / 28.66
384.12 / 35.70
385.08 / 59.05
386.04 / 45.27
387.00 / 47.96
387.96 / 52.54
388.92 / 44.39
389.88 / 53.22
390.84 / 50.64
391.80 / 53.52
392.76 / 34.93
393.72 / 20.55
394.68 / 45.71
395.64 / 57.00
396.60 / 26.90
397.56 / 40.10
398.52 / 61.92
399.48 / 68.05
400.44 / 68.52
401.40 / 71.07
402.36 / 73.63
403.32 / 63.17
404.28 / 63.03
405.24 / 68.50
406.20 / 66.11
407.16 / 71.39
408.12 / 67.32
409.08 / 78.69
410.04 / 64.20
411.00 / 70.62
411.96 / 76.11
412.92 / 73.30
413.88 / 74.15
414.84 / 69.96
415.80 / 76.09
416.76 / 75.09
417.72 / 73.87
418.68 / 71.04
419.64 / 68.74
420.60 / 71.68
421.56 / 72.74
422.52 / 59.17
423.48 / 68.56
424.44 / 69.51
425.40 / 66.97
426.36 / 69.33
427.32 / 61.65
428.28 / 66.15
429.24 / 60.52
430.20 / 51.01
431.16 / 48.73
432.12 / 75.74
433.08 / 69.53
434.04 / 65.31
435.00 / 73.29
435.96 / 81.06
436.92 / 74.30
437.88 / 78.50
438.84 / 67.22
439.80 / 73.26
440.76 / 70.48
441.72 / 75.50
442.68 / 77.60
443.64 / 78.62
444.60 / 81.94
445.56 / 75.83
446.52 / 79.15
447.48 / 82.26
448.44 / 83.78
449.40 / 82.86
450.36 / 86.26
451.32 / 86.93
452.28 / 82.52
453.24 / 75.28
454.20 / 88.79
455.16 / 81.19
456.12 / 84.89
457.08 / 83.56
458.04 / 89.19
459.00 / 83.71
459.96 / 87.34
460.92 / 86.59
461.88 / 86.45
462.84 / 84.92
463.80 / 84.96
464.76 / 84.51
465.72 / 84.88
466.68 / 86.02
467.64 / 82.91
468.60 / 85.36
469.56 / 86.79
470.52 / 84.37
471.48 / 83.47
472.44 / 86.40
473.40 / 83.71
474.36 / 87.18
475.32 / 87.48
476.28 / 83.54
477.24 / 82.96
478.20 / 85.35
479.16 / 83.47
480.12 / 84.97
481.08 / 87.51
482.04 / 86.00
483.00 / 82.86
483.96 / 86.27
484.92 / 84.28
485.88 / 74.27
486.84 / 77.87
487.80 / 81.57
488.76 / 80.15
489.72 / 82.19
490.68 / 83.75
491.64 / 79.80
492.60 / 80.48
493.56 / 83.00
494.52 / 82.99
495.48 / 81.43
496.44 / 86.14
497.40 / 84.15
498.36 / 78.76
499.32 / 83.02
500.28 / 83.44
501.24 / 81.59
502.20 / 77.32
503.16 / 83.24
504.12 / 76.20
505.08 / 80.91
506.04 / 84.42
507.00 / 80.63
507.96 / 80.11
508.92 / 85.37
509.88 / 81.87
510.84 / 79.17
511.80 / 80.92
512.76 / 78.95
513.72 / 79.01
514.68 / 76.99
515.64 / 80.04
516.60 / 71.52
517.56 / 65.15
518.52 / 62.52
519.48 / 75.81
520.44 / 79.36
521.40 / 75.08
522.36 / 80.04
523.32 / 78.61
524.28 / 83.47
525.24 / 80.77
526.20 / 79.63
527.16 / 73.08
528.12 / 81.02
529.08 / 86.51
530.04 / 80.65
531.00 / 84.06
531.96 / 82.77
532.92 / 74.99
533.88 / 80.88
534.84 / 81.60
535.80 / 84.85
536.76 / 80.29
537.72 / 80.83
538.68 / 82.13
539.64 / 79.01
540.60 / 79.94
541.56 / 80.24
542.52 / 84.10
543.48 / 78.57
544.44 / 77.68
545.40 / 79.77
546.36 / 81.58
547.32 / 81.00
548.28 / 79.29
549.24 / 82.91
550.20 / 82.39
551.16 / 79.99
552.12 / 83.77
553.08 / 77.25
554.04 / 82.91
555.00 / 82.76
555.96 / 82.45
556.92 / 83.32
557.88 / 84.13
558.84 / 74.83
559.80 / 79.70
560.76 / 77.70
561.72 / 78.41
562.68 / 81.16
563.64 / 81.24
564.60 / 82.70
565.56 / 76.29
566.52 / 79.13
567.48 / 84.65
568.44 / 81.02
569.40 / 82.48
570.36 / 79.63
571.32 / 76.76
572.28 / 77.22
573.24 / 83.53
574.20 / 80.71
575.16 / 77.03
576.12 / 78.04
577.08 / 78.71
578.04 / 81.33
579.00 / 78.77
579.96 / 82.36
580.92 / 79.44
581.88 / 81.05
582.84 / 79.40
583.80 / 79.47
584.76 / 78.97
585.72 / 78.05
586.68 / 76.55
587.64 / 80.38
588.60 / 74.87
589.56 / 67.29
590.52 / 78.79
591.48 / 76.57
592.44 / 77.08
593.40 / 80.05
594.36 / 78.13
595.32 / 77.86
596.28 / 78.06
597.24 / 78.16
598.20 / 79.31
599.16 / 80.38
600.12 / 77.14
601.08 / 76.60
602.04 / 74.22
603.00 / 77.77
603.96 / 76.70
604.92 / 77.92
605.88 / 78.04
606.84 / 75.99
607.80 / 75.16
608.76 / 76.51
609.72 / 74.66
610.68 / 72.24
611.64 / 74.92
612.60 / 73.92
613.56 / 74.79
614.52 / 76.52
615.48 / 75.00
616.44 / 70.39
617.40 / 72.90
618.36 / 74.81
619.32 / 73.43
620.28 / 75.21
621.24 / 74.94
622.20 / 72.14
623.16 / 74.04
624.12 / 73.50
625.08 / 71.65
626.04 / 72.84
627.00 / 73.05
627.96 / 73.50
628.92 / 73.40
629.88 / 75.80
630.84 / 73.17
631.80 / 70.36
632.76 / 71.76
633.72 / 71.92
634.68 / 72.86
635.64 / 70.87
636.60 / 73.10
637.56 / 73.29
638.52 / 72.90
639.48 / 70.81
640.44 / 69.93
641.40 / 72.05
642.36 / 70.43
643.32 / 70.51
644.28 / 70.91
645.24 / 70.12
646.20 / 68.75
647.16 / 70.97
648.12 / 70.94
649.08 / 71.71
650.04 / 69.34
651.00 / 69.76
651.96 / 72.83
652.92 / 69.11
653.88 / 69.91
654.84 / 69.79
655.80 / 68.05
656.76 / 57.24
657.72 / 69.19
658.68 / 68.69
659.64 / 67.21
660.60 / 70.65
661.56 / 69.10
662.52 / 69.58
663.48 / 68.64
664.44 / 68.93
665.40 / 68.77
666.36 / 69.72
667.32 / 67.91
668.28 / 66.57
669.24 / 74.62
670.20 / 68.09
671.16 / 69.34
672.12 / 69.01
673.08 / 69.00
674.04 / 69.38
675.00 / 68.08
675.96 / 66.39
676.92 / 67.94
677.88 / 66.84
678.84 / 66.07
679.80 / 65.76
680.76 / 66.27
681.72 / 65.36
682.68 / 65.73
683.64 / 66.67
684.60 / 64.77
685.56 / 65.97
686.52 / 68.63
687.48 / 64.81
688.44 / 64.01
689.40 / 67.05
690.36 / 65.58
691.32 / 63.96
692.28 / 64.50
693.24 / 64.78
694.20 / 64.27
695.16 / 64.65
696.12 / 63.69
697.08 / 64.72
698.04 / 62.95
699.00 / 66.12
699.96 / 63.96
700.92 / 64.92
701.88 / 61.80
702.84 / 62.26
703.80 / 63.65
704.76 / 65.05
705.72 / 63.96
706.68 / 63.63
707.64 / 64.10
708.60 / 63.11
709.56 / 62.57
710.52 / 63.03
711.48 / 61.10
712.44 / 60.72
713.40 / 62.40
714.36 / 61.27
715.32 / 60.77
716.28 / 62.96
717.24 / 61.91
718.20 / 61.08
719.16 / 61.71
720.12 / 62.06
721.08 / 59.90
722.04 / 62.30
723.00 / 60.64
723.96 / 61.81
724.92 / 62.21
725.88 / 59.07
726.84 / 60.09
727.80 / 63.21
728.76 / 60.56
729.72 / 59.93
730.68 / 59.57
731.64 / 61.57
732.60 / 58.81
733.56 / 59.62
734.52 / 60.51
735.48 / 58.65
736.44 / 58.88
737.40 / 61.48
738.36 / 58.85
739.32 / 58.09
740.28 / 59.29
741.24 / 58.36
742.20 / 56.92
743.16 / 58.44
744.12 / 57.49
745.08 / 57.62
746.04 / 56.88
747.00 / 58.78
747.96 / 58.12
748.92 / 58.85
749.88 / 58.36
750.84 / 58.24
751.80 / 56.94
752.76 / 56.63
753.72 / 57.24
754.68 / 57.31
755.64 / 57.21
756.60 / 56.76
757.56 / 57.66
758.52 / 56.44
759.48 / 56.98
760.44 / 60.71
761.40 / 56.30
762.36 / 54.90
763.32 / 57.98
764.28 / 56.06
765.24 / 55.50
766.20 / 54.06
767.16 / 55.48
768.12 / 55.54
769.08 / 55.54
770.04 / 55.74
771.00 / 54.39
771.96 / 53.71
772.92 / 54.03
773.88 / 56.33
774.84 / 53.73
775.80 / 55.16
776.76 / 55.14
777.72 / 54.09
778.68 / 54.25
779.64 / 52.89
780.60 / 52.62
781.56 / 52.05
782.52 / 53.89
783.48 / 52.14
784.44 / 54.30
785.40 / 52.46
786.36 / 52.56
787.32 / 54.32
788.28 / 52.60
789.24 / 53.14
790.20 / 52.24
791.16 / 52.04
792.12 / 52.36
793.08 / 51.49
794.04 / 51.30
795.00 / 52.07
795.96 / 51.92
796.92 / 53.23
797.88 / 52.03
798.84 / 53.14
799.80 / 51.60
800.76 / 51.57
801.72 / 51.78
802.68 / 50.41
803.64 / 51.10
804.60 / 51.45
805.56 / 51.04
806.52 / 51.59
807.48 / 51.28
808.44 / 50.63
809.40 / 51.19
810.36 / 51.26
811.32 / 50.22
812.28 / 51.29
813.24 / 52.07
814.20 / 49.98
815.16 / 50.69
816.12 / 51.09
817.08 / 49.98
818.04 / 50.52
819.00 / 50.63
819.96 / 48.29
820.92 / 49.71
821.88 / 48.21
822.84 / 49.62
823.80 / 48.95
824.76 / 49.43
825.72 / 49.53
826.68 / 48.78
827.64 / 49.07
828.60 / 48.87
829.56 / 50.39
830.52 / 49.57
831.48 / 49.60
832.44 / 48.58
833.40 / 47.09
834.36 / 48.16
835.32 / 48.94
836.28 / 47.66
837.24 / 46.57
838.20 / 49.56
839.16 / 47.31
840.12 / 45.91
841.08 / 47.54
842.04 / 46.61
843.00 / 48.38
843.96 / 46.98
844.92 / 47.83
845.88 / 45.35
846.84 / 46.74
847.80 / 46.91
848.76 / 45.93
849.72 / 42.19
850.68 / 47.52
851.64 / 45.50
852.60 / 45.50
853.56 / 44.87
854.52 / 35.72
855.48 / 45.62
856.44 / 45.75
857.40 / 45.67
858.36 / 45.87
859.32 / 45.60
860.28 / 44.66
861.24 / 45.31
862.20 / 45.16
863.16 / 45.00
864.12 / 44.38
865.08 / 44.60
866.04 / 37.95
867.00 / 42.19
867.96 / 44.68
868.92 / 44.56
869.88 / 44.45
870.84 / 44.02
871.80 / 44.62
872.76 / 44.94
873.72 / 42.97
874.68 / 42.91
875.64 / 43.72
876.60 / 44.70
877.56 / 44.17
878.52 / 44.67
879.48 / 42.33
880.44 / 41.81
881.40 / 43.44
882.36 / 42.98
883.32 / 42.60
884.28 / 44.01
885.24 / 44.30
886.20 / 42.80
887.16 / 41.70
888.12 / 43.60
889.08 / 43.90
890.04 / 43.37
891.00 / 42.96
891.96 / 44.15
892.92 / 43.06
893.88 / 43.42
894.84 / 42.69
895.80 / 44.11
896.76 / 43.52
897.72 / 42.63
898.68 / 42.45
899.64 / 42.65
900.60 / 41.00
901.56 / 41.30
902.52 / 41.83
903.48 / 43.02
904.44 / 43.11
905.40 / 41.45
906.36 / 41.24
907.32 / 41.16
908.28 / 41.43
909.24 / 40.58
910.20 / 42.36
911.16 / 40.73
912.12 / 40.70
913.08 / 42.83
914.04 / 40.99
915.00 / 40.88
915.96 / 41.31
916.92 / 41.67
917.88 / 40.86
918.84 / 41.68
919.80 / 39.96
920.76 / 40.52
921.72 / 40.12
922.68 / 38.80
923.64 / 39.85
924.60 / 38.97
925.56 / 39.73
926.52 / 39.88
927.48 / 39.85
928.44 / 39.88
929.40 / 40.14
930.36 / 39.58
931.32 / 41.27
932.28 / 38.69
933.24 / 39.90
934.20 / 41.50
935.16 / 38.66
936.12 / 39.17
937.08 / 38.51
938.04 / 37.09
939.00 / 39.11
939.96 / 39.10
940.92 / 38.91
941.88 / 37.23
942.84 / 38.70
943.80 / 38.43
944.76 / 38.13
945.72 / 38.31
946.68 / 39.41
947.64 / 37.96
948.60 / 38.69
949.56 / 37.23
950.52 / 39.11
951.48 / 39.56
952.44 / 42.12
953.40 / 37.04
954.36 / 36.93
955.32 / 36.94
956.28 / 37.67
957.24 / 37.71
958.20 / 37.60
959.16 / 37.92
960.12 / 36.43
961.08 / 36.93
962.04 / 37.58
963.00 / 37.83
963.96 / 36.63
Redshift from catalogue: 0.00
